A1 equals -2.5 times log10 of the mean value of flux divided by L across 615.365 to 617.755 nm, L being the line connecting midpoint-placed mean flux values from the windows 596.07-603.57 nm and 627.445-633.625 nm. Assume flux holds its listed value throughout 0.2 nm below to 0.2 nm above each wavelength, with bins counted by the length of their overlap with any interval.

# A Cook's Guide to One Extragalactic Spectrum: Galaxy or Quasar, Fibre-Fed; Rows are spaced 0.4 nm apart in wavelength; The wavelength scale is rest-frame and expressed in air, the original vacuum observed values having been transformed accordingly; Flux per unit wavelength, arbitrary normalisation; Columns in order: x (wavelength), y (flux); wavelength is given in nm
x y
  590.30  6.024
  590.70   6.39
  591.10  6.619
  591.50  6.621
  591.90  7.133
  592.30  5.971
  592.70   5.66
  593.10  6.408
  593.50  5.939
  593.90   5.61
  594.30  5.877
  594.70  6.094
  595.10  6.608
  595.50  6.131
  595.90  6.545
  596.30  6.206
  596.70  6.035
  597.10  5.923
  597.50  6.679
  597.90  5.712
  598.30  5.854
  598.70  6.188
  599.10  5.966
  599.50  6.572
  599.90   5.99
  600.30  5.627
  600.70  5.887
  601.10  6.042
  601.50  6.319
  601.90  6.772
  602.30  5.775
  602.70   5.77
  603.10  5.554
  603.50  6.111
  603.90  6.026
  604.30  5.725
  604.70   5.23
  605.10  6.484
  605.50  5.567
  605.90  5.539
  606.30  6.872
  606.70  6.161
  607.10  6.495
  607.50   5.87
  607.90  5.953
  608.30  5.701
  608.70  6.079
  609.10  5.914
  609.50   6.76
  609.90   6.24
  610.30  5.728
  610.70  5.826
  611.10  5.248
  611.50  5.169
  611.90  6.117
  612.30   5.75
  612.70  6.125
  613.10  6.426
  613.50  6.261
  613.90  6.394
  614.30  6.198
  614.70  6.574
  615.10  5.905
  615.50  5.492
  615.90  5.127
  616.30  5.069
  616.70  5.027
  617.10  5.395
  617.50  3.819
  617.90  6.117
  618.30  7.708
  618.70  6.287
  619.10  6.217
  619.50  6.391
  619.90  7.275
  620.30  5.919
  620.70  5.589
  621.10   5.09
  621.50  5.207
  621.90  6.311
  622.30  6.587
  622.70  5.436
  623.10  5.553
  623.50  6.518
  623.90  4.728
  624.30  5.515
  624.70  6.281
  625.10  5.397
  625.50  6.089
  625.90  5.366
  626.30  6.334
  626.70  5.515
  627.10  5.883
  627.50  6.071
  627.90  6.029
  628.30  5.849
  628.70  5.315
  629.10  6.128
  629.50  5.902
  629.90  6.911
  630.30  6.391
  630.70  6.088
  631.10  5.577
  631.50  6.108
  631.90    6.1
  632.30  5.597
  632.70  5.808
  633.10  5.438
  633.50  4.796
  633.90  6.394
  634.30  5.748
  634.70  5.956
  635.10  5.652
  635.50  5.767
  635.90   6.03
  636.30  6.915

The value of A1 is 0.19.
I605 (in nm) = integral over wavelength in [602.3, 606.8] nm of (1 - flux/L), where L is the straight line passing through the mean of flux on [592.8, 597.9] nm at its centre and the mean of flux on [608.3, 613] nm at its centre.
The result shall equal 0.075 nm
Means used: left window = 6.14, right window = 5.91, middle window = 5.9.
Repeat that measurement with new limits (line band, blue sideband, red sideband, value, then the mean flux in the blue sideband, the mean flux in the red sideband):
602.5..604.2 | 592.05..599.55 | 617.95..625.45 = 0.06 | 6.1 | 6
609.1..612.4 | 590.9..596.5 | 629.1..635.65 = 0.12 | 6.24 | 5.9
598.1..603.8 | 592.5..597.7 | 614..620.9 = 0.04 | 6.13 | 5.9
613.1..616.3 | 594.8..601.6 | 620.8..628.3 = -0.03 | 6.13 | 5.77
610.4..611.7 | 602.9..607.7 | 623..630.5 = 0.11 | 5.97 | 5.89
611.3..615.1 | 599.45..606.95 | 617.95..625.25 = -0.06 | 5.99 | 6.01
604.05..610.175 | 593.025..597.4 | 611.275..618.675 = -0.09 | 6.13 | 5.82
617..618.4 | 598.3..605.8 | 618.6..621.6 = 0.08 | 5.97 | 6.01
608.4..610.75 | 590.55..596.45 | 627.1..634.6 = 0.00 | 6.25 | 5.9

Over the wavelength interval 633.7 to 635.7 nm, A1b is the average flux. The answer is 5.9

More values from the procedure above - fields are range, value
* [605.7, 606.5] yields 6.21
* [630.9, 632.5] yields 5.85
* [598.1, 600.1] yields 6.11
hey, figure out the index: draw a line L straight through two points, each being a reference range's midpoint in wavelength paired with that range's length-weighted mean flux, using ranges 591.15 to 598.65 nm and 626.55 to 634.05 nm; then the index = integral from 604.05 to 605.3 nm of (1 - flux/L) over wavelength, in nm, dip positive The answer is 0.056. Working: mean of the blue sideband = 6.18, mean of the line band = 5.82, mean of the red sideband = 5.89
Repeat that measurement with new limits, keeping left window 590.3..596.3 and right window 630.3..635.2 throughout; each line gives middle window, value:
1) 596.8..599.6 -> 0.04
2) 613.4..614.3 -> -0.04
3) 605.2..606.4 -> 0.03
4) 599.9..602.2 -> 0.02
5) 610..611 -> 0.05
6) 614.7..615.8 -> 0.04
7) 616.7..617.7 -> 0.22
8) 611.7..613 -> 0.00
